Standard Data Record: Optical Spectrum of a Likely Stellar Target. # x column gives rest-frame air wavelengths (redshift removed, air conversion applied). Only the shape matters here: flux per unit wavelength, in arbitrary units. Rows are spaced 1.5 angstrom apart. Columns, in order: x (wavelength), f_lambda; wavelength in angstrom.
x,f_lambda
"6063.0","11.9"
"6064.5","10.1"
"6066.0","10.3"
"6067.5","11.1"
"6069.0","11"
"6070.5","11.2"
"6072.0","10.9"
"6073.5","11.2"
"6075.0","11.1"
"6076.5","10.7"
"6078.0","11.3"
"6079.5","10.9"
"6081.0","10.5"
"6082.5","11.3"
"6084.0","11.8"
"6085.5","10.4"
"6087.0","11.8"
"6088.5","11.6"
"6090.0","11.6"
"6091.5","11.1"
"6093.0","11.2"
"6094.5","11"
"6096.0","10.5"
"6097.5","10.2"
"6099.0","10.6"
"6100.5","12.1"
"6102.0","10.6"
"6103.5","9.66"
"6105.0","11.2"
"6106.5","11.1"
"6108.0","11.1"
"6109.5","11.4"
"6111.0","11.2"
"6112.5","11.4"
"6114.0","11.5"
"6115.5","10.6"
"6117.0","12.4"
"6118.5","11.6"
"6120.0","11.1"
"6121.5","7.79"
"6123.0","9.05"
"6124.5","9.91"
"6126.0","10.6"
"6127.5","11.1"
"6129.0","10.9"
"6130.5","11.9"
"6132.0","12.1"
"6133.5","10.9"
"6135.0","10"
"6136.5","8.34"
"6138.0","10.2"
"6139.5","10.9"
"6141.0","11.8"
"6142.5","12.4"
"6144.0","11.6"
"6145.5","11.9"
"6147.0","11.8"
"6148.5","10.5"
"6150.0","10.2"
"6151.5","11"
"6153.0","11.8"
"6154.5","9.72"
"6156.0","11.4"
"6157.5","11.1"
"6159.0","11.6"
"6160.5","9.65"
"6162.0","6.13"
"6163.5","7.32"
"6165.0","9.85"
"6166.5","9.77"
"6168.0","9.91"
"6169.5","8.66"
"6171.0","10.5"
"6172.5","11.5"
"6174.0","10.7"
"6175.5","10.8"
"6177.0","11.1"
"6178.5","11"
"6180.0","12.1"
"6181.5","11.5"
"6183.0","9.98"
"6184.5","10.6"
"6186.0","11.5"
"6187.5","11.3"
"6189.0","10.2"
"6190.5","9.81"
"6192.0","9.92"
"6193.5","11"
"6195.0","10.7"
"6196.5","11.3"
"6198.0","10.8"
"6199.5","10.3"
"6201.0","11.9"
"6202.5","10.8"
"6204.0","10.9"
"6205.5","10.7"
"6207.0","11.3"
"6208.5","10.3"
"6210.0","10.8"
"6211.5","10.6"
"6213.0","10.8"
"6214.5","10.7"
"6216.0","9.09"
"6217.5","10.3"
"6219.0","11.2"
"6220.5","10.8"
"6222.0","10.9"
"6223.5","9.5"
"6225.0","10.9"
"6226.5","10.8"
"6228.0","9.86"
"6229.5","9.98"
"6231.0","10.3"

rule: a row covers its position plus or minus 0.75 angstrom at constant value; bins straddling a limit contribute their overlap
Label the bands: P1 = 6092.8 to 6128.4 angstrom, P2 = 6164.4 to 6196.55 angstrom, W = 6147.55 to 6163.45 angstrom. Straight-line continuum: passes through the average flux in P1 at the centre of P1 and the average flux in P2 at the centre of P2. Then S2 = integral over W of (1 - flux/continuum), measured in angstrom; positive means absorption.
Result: 0.7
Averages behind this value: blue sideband 10.8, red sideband 10.6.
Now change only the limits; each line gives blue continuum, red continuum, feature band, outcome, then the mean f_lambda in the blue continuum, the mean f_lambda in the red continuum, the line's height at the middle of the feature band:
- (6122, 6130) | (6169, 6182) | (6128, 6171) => 0.3 angstrom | 10.3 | 10.9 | 10.6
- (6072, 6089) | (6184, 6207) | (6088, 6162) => 0.9 angstrom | 11.1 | 10.8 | 11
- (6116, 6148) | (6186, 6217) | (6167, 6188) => -0.1 angstrom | 10.9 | 10.7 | 10.7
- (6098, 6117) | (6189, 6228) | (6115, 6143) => 0.7 angstrom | 11.1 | 10.6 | 11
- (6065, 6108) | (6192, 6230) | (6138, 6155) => -0.6 angstrom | 11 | 10.6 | 10.8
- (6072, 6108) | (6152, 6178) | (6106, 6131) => -0.4 angstrom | 11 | 10.1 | 10.7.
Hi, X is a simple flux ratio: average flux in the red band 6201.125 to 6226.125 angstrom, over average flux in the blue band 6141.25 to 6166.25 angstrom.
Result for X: 1.0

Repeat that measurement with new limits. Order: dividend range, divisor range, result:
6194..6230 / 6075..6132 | 0.97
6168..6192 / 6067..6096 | 0.96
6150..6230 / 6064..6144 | 0.96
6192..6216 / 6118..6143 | 1.02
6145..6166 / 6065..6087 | 0.93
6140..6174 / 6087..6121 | 0.94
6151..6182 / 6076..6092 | 0.92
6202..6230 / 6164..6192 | 1.00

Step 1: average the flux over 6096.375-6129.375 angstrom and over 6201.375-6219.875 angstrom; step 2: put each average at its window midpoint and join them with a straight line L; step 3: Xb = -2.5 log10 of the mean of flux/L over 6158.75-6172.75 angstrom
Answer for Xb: 0.15 mag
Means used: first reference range 10.8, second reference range 10.7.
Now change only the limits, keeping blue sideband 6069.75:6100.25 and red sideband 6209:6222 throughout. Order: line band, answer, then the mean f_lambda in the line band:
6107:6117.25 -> -0.035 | 11.3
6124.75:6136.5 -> 0.004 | 10.8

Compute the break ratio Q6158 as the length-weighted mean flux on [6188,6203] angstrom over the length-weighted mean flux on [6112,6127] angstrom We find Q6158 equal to 1.0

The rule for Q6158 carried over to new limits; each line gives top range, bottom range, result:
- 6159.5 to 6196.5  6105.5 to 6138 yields 0.95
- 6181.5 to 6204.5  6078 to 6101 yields 0.97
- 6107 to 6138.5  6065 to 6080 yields 0.98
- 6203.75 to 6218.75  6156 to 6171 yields 1.11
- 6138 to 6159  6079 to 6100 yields 1.01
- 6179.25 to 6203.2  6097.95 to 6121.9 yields 0.99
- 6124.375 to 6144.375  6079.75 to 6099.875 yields 0.99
